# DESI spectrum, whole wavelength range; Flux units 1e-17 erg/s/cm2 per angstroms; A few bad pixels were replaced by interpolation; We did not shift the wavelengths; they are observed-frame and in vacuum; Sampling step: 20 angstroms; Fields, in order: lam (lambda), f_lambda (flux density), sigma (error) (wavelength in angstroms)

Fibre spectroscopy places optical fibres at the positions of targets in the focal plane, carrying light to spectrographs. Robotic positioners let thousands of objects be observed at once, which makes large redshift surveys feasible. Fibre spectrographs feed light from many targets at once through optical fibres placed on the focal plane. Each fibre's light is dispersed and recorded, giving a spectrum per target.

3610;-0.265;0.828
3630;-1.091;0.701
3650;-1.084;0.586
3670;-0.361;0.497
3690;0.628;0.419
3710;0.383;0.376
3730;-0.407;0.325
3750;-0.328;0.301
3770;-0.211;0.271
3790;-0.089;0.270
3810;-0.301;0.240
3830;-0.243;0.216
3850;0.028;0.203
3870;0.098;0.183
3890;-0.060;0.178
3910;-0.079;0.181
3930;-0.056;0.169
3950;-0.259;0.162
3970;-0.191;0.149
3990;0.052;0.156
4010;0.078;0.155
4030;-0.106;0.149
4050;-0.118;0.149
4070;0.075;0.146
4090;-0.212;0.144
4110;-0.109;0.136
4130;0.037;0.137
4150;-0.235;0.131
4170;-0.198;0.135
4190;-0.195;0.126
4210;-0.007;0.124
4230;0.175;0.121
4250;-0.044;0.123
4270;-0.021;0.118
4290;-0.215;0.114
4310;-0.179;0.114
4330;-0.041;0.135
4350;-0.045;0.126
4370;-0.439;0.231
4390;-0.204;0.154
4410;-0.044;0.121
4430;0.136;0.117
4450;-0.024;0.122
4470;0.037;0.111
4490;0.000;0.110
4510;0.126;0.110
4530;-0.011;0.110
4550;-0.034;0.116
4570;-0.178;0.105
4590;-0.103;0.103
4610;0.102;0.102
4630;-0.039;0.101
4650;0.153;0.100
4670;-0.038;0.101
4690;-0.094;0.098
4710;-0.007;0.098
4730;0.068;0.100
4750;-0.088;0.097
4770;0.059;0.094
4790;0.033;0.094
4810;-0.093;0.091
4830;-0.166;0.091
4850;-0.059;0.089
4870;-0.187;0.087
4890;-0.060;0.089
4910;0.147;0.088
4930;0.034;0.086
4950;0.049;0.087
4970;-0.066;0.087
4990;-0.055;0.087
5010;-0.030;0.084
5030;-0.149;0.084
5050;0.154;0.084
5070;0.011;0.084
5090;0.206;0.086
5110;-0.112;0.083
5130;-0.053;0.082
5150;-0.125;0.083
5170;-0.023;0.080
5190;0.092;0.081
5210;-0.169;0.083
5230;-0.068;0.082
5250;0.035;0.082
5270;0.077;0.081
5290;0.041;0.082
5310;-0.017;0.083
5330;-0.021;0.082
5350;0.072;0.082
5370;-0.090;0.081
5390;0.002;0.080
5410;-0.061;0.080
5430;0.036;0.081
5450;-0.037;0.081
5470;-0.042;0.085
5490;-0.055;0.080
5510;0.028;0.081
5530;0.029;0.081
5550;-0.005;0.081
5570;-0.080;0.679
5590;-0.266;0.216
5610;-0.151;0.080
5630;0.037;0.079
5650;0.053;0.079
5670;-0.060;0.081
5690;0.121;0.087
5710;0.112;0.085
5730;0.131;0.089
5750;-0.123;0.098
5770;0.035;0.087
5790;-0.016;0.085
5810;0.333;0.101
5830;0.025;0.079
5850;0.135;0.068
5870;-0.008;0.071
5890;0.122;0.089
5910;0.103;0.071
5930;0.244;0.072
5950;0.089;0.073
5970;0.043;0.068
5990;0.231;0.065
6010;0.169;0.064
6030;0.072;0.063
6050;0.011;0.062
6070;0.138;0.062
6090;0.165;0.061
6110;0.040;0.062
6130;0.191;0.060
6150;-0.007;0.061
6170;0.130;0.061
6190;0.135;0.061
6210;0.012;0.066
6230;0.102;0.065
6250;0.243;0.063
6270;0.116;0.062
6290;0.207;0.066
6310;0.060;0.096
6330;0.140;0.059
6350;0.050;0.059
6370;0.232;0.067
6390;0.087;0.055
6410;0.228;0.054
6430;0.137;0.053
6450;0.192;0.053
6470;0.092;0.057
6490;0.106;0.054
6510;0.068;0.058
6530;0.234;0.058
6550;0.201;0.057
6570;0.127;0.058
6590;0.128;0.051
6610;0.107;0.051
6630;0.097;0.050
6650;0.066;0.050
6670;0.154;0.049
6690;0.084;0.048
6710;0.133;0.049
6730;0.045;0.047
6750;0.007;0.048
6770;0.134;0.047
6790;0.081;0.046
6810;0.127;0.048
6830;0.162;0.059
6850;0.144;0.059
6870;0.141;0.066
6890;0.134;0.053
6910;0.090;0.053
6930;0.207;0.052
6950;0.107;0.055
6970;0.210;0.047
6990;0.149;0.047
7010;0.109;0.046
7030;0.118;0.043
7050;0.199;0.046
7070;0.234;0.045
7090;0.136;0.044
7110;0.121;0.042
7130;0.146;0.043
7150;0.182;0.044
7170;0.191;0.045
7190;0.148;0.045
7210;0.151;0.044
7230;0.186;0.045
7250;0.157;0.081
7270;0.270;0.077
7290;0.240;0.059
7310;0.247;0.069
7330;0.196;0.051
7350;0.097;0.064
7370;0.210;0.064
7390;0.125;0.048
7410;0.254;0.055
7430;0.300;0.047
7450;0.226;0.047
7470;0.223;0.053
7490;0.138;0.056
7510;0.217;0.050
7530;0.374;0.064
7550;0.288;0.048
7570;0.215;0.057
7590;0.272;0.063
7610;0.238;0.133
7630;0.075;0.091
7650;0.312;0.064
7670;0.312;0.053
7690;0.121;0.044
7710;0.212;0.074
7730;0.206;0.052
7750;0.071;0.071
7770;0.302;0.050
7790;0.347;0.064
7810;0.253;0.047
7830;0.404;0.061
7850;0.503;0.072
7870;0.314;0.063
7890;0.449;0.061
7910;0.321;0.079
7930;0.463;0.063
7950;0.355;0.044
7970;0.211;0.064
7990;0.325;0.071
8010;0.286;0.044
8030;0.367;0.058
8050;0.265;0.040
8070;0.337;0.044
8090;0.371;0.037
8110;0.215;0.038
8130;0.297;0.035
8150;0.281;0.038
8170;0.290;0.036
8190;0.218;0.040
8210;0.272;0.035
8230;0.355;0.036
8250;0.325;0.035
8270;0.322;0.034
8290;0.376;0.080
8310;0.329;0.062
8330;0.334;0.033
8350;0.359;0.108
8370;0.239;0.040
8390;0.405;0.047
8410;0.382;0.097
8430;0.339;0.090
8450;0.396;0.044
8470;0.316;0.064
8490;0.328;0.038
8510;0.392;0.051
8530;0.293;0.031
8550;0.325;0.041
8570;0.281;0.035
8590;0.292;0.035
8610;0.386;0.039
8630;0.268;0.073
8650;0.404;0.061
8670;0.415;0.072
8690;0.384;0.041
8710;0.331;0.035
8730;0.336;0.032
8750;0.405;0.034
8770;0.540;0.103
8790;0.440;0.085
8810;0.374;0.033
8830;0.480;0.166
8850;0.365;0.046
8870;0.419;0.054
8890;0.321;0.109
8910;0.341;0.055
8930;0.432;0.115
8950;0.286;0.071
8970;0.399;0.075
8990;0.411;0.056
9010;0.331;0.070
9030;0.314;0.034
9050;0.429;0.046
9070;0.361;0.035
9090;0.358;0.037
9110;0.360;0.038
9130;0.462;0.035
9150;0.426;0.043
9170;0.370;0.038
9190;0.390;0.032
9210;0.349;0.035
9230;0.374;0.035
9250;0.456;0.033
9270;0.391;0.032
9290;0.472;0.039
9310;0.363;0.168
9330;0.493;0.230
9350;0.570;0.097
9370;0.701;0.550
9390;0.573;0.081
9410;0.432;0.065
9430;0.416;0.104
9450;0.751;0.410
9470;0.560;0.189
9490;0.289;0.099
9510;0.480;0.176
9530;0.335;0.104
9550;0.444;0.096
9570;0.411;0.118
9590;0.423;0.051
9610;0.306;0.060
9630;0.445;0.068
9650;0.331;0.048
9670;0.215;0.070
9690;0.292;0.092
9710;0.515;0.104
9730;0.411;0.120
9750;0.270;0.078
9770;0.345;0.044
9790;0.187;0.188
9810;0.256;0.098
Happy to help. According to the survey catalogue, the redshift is 0.95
